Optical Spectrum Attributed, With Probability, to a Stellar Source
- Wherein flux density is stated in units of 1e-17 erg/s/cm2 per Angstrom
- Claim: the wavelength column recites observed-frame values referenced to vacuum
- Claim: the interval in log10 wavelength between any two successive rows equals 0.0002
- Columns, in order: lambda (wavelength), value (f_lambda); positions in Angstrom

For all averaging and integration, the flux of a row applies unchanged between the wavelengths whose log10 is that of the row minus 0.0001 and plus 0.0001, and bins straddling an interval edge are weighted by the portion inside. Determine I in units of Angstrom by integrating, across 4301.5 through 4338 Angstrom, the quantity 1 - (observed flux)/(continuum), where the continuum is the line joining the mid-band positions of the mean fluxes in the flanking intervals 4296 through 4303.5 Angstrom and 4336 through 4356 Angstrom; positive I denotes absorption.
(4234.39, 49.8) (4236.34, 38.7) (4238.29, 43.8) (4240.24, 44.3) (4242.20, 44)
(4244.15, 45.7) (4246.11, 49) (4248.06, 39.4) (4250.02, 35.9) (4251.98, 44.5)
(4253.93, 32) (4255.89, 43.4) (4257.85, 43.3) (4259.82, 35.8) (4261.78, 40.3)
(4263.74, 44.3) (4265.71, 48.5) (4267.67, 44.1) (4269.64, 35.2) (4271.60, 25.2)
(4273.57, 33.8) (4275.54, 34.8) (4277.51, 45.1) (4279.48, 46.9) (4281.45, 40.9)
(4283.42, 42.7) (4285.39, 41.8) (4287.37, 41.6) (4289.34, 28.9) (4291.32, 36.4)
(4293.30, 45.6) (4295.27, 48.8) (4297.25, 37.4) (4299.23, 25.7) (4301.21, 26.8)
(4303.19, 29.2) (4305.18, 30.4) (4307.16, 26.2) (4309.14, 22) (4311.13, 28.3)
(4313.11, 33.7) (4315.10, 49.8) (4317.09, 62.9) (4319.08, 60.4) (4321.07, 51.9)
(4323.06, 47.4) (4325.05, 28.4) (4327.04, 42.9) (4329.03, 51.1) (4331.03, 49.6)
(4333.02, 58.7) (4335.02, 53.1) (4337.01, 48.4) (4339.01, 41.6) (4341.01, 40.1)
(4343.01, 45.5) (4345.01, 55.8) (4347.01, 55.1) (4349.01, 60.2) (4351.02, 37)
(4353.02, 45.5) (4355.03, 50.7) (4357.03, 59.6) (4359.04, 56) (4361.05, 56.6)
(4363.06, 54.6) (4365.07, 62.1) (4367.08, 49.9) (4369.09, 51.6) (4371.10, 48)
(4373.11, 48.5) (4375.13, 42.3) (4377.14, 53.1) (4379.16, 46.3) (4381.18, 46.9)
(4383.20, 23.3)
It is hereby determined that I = -4.1 Angstrom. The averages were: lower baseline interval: 30.5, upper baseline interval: 48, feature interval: 42.7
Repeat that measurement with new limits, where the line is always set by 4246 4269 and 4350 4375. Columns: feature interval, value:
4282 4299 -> 1.80 Angstrom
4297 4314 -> 6.46 Angstrom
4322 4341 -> 0.76 Angstrom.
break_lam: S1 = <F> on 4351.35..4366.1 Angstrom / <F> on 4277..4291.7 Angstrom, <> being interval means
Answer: 1.3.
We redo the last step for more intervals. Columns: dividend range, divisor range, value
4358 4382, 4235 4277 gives 1.27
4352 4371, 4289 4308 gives 1.59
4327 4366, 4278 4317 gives 1.40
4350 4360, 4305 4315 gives 1.66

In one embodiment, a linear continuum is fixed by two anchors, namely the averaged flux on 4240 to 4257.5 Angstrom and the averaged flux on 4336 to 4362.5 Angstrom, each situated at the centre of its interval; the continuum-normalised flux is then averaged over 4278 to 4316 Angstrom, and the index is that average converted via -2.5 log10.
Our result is 0.26 mag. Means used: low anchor 42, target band 36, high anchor 50.2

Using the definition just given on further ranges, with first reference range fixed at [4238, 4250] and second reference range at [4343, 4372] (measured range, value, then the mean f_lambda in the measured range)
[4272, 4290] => 0.19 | 39.3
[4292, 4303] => 0.30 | 36.3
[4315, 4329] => 0.02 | 49.2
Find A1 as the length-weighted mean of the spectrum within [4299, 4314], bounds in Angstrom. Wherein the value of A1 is 27.9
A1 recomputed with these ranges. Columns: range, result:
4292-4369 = 45.6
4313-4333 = 49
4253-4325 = 39.1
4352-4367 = 54.7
